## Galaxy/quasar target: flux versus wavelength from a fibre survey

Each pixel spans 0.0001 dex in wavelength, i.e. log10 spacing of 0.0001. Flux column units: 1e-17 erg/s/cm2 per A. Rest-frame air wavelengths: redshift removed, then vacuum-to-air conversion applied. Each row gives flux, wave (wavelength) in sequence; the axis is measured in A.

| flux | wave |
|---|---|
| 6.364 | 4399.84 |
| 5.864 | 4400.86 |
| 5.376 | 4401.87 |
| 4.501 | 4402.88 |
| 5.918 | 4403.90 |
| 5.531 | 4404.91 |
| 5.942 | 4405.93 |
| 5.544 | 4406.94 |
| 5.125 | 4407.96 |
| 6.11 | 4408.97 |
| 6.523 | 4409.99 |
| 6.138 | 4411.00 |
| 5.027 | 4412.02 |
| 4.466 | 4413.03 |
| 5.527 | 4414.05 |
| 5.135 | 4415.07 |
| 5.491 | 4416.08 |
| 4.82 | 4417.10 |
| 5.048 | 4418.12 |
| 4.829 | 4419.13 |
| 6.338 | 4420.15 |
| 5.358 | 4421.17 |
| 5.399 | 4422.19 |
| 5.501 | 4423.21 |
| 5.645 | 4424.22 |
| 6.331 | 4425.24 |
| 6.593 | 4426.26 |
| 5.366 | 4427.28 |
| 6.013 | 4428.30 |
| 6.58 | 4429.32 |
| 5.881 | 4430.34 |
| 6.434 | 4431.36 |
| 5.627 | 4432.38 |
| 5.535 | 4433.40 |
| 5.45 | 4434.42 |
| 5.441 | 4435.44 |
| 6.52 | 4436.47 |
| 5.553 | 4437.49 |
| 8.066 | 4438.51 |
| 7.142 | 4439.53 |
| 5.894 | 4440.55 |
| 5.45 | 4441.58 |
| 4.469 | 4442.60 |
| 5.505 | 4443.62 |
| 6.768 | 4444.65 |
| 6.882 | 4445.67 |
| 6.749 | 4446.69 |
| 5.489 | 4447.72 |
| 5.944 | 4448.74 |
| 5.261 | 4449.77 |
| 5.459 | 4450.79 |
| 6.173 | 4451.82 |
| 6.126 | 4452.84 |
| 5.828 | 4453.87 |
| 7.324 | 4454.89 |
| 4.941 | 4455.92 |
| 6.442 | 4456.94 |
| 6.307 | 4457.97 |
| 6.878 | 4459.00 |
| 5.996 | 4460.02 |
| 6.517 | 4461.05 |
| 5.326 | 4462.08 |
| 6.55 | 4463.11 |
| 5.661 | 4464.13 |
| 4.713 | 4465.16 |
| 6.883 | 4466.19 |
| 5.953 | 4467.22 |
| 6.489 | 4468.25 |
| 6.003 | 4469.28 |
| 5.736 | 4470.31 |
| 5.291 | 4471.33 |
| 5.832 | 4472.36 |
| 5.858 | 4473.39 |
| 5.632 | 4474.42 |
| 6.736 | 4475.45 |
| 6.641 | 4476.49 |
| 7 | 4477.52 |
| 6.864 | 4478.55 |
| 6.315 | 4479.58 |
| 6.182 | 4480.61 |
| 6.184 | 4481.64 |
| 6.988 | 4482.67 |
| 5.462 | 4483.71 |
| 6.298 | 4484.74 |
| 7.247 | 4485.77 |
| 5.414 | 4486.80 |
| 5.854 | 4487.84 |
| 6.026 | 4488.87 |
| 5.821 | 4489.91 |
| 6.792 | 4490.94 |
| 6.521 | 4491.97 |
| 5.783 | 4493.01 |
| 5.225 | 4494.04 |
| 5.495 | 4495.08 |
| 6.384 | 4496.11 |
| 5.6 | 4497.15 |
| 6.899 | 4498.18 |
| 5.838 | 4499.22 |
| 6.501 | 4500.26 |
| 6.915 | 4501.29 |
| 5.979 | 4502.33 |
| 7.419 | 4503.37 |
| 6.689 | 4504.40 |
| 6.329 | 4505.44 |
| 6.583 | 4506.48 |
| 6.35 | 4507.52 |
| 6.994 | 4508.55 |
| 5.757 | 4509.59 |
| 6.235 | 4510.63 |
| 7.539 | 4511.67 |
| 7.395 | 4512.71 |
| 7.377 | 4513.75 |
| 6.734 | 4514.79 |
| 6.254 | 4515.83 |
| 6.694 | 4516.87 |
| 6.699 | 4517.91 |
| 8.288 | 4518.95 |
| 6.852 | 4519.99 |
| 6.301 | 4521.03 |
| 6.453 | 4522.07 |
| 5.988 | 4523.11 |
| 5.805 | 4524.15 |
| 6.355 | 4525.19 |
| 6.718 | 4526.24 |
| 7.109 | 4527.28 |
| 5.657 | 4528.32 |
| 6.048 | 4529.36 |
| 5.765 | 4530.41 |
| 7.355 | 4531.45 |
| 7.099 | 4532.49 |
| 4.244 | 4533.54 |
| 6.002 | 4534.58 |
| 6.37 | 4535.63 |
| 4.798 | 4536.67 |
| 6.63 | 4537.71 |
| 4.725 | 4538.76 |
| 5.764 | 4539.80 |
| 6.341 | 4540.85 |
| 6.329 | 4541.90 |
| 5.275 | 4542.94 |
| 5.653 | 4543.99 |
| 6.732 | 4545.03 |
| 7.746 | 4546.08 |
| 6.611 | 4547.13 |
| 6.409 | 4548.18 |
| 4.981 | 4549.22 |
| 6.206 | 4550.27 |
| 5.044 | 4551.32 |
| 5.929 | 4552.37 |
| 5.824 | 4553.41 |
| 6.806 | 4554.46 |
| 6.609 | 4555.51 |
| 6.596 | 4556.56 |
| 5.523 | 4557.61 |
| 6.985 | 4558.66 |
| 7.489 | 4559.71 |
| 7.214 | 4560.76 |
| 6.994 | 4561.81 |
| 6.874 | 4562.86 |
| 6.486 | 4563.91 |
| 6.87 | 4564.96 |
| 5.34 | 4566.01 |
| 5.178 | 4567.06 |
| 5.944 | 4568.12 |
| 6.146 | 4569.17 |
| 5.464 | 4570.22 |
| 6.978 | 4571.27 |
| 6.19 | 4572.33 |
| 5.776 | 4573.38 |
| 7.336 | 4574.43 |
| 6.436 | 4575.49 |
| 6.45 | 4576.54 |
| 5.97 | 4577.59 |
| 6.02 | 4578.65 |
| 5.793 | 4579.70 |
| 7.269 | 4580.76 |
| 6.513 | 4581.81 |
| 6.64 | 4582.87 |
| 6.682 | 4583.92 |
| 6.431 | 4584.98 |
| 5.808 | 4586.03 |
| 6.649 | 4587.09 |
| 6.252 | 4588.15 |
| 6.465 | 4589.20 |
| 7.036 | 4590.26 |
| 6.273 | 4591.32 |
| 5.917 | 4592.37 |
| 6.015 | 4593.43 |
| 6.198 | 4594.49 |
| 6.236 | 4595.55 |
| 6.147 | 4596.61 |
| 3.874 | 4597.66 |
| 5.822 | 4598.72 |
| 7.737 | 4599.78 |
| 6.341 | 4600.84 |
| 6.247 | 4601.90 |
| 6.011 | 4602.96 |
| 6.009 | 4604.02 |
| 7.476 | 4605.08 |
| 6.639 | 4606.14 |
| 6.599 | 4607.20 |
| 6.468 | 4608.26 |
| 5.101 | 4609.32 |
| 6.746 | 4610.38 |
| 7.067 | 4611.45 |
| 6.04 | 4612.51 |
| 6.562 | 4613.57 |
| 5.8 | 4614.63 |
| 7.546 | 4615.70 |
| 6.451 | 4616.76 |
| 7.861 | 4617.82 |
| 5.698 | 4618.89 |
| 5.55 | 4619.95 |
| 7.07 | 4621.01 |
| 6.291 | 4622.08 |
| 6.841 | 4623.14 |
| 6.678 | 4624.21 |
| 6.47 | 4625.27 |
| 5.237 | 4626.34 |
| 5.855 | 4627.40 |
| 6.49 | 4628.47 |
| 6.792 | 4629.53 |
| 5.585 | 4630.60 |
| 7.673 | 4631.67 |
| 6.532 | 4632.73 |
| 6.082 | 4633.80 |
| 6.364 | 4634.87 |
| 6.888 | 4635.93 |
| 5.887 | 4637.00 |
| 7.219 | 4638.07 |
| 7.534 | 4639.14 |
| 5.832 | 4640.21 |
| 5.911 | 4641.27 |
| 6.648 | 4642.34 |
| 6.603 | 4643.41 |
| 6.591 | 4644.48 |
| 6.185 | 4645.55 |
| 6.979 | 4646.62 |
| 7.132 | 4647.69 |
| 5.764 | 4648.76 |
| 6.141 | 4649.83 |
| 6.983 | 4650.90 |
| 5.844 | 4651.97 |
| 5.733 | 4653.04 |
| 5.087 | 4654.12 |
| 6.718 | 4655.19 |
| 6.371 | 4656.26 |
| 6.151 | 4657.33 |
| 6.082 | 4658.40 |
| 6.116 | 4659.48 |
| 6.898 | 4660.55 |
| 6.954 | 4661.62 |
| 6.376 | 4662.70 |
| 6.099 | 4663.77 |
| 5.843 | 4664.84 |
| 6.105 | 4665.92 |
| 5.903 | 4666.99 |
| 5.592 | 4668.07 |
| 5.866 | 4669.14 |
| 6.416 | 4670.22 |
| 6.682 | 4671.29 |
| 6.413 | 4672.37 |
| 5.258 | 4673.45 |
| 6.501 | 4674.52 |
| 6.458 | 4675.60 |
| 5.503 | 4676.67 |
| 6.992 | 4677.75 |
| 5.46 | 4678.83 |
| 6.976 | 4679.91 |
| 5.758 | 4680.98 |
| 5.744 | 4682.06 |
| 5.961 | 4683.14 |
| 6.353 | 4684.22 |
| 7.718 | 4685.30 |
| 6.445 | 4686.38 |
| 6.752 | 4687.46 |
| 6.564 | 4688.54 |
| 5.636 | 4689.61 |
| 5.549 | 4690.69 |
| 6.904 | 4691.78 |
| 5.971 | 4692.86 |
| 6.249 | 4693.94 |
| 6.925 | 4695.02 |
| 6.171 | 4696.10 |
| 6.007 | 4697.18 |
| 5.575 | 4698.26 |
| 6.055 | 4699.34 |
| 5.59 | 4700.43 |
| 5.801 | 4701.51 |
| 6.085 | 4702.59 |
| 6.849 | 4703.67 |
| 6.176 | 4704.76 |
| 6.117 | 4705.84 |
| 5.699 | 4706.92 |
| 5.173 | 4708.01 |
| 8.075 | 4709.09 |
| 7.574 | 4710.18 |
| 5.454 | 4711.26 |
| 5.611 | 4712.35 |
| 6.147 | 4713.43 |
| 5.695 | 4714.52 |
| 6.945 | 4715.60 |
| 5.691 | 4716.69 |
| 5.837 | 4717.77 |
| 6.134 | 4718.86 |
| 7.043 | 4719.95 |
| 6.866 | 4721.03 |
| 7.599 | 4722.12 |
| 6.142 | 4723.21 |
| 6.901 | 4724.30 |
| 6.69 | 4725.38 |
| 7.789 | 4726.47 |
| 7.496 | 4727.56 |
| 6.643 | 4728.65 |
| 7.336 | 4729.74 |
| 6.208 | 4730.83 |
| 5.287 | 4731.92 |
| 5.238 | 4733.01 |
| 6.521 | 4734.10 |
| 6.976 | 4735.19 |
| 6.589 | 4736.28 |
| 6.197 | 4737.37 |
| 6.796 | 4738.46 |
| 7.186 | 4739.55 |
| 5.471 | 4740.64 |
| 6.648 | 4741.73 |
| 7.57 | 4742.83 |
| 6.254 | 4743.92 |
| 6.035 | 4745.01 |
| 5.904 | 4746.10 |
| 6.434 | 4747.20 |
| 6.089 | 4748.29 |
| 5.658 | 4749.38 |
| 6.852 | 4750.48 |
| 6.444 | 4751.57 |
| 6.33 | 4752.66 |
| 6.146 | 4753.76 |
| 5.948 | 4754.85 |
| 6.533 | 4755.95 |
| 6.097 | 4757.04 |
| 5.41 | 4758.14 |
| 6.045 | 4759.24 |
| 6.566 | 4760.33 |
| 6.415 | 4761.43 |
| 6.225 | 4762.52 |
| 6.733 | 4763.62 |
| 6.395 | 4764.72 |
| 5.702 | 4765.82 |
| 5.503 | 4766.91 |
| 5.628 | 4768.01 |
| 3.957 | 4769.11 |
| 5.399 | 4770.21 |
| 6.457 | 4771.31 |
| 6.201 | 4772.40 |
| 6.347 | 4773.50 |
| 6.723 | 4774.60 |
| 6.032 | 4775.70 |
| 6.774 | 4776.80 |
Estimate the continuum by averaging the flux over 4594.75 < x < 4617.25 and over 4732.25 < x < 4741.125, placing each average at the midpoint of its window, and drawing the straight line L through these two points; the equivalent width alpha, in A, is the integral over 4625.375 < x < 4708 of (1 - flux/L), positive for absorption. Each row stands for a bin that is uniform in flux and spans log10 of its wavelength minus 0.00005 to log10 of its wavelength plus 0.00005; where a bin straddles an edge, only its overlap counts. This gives 1.1 A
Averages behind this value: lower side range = 6.33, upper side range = 6.35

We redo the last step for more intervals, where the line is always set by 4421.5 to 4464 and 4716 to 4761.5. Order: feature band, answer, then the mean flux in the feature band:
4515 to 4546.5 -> -0.6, 6.27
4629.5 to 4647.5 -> -0.7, 6.55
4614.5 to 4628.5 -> -0.4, 6.43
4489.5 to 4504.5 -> -0.4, 6.25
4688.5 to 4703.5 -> 0.7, 6.08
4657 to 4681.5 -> 0.6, 6.19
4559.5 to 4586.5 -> -0.8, 6.38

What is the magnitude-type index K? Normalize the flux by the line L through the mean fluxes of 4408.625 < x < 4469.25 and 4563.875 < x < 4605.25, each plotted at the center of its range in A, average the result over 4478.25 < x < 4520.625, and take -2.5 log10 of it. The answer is -0.07 mag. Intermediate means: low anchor 5.9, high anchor 6.25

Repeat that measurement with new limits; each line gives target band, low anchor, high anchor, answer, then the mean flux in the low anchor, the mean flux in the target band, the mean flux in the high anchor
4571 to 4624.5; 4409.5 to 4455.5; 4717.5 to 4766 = -0.04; 5.85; 6.39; 6.44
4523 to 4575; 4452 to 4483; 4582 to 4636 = 0.01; 6.17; 6.21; 6.37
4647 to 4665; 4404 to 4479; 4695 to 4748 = 0.00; 5.91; 6.27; 6.39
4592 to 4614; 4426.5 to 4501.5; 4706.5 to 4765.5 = 0.00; 6.09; 6.25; 6.4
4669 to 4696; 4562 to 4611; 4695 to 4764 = 0.01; 6.29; 6.29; 6.35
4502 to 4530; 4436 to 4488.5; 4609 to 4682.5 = -0.07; 6.13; 6.62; 6.33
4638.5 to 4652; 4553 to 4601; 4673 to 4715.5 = -0.04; 6.34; 6.5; 6.2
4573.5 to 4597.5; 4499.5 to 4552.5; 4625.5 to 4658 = 0.00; 6.35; 6.34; 6.36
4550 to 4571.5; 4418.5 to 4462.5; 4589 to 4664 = -0.01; 5.98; 6.3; 6.38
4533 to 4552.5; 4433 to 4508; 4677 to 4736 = 0.06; 6.14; 5.88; 6.35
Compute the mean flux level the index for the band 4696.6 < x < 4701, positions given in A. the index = 5.81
